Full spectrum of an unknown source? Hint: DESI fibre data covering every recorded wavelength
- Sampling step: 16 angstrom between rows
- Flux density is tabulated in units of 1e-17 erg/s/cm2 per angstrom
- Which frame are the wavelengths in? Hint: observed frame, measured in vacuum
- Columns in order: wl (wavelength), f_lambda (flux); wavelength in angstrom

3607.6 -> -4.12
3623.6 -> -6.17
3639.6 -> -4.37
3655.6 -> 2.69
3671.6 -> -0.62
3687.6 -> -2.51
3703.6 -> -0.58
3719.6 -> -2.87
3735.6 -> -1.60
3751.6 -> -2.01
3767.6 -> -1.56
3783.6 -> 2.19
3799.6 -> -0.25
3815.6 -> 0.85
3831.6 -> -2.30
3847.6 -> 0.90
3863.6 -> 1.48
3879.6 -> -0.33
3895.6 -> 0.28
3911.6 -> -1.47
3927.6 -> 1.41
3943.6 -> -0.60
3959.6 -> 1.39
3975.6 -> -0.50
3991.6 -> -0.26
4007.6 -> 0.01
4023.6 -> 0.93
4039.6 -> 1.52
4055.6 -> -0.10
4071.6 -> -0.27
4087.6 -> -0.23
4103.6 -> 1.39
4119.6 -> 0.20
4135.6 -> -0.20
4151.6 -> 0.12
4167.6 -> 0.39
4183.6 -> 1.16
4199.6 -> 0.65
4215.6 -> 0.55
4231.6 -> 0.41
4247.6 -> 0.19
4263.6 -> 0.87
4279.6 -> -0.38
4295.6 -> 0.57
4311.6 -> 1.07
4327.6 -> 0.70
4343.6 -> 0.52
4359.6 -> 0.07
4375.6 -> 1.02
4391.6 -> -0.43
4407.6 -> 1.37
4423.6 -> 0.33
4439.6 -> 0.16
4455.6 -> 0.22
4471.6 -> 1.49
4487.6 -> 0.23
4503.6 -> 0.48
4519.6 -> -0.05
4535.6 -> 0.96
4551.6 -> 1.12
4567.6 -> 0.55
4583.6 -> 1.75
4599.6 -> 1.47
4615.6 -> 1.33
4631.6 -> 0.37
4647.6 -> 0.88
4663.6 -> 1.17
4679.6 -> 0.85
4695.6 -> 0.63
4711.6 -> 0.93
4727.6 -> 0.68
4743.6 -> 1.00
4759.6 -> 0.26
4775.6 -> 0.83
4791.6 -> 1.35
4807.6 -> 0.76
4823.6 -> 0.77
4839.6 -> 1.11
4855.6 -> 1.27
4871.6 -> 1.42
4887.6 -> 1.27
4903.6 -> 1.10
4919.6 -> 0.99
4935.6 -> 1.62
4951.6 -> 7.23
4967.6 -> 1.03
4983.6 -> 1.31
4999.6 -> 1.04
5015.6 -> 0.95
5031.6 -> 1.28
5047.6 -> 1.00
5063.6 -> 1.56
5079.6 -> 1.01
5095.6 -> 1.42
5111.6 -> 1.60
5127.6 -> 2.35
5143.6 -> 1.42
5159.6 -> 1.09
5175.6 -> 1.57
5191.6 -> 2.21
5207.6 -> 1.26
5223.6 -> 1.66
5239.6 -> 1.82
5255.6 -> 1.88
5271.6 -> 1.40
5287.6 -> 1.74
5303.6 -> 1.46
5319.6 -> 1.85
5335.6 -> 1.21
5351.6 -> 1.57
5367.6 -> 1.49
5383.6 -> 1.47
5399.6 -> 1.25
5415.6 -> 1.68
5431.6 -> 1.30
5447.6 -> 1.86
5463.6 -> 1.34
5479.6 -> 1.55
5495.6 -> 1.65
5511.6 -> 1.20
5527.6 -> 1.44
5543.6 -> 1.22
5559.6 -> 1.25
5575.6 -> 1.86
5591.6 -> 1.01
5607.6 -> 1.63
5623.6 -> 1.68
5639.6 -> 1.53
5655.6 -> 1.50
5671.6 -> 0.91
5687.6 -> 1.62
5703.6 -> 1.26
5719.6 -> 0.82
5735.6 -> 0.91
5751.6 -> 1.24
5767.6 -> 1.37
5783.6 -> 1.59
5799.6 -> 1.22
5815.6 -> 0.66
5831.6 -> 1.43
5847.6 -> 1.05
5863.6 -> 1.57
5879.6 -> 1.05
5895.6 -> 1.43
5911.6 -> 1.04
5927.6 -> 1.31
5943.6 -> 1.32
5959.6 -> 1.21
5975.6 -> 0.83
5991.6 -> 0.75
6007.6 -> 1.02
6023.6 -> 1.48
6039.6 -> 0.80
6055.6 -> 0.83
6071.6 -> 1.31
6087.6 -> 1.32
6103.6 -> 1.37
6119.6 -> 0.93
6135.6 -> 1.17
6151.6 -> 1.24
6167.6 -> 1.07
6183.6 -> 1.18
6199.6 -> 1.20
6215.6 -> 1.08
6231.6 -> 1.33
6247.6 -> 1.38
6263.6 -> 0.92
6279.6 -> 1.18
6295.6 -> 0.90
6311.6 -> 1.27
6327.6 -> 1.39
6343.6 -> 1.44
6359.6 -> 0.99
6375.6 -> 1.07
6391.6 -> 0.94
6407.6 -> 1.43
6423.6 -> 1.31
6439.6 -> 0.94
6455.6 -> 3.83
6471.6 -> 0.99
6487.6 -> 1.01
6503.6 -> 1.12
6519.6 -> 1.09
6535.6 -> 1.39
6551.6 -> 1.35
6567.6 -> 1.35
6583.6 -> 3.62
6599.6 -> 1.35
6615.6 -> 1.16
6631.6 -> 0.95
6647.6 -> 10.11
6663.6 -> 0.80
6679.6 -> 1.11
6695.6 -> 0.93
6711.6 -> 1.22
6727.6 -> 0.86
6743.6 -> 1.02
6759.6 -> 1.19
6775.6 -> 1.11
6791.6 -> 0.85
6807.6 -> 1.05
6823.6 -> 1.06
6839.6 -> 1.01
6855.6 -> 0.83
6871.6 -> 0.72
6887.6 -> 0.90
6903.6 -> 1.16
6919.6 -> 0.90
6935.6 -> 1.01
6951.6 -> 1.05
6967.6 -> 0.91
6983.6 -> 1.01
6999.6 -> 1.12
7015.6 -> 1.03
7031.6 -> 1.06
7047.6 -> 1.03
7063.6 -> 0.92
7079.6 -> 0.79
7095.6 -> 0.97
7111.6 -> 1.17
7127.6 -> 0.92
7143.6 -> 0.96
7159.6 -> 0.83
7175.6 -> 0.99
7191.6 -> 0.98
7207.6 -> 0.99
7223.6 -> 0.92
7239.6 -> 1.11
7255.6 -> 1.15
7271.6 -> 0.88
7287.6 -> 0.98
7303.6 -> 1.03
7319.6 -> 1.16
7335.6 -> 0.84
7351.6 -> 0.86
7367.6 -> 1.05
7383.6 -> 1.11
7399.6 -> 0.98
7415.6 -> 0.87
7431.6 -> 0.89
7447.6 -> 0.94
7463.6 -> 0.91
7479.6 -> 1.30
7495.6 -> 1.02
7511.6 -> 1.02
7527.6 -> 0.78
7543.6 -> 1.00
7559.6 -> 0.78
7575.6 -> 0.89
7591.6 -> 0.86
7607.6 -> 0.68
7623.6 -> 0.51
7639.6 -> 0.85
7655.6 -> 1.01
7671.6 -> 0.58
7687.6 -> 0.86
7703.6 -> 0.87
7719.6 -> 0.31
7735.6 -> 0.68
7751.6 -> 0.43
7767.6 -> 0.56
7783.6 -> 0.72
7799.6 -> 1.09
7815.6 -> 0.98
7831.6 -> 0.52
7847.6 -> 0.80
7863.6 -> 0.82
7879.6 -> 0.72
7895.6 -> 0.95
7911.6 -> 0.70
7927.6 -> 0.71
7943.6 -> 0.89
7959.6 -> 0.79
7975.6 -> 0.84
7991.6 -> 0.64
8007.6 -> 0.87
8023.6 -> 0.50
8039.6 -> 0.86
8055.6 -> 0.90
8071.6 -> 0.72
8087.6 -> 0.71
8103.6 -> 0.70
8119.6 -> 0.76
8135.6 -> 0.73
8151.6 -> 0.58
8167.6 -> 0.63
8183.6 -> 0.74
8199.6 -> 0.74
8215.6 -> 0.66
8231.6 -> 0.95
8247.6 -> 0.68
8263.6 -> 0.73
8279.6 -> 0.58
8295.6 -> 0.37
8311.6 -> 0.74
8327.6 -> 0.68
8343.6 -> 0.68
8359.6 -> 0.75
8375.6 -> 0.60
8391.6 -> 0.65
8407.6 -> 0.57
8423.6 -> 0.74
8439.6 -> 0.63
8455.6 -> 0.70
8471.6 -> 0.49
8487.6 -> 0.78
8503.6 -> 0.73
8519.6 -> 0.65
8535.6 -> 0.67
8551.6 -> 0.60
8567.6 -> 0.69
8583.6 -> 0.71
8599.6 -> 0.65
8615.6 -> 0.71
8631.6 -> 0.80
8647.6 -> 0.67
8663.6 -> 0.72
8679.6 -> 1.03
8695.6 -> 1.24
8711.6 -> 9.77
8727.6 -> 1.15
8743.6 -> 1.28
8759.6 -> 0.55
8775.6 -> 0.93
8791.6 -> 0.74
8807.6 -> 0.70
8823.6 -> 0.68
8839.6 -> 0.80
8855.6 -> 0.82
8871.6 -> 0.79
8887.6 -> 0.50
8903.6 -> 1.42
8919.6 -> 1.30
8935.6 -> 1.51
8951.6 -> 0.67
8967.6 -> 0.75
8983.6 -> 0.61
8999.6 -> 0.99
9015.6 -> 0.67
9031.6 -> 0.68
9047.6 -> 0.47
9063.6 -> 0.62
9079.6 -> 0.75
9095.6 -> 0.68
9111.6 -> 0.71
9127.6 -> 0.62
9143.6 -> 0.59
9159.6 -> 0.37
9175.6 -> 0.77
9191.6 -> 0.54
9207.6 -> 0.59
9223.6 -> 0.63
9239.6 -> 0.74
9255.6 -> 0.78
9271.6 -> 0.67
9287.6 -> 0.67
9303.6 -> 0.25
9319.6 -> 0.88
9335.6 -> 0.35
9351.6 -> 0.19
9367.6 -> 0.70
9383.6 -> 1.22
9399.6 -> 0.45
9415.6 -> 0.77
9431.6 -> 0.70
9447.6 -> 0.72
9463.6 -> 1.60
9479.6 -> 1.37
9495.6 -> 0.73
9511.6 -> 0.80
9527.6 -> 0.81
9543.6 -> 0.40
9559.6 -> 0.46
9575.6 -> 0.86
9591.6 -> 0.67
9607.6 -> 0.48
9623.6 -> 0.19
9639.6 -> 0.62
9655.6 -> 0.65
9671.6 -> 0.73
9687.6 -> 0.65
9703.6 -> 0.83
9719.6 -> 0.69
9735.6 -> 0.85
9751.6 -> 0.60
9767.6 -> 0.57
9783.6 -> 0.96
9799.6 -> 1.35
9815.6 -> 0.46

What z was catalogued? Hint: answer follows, 0.33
